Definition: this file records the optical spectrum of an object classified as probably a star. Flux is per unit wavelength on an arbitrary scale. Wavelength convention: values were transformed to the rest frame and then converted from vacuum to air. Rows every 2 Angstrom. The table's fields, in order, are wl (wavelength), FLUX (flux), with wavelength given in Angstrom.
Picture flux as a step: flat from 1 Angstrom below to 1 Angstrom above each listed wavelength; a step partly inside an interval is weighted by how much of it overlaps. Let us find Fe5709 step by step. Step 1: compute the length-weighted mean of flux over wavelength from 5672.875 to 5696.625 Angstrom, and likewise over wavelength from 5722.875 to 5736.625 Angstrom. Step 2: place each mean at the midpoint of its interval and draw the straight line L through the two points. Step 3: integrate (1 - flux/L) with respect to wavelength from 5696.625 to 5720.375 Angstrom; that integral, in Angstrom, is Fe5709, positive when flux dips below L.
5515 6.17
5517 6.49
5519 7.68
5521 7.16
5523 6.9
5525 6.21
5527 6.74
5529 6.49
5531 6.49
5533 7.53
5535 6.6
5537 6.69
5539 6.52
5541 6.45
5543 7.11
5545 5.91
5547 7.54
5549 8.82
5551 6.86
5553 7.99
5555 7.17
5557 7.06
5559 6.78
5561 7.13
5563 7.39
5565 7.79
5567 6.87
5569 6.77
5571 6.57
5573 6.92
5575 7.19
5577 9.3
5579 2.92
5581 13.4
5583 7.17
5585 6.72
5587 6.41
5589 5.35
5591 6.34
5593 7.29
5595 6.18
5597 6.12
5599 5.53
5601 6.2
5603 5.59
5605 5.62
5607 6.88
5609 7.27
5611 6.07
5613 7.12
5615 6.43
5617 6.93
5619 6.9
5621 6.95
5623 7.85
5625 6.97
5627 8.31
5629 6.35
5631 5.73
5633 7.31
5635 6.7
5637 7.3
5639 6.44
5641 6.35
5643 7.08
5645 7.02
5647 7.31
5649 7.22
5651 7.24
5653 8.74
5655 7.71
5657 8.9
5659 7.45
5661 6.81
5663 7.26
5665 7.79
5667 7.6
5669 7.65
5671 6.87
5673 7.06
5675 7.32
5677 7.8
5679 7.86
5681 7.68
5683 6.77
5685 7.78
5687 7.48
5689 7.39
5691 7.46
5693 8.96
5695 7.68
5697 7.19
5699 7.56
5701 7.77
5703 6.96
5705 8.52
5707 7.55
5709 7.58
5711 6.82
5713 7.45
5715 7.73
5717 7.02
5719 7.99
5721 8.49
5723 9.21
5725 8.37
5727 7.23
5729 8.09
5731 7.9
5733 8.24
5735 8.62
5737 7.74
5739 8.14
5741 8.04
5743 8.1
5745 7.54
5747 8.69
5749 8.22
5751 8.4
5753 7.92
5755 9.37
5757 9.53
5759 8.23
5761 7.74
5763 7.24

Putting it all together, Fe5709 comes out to 1.1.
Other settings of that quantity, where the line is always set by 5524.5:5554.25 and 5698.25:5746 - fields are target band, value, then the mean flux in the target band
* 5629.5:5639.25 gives 1.0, 6.7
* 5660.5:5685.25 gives 0.7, 7.4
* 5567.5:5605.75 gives 2.4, 6.72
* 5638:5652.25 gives 0.9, 6.98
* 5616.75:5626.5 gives 0.2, 7.2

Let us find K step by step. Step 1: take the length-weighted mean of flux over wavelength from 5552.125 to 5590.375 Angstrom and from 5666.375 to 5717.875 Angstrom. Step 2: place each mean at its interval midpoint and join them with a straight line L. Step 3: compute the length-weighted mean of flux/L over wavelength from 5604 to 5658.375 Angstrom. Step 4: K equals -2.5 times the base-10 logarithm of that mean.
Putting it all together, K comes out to 0.04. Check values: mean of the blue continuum 7.19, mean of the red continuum 7.52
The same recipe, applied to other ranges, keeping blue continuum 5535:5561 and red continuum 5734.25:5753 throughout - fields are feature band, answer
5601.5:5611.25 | 0.17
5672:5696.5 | 0.03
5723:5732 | 0.00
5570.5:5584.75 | -0.06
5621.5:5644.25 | 0.09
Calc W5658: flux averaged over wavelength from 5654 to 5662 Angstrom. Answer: 7.72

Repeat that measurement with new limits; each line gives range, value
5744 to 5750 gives 8.15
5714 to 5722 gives 7.81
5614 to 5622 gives 6.8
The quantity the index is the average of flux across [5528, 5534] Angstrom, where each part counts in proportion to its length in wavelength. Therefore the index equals 6.84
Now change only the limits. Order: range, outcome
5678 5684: 7.44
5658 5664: 7.17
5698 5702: 7.66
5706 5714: 7.35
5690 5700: 7.77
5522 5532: 6.57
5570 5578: 7.5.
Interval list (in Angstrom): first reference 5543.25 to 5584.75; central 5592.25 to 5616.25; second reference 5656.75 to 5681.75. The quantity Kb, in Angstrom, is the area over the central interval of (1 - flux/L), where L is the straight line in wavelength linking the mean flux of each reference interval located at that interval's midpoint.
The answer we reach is 3.43 Angstrom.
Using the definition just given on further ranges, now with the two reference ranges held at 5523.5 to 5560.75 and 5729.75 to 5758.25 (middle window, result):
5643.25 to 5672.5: 0.8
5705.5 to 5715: 0.7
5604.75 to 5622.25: 1.6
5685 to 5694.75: 0.2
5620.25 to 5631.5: 0.6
